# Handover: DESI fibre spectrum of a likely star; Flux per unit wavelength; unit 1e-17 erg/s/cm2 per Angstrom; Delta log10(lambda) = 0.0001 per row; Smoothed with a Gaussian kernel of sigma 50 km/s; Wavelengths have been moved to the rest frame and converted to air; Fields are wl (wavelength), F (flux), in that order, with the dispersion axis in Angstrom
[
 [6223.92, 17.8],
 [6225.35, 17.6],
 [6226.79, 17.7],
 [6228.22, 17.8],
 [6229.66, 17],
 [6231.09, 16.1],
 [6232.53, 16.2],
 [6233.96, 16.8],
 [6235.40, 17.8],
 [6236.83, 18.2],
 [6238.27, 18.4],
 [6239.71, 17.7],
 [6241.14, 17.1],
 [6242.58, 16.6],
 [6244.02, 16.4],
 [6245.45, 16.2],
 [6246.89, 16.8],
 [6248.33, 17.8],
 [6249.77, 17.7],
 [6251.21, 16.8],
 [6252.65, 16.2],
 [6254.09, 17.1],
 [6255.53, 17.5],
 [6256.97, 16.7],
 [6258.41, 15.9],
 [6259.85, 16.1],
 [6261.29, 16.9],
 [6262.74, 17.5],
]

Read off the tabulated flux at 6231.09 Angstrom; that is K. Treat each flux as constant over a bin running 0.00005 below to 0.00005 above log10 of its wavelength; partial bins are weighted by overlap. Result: 16.1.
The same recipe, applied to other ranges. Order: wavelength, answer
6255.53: 17.5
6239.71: 17.7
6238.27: 18.4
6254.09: 17.1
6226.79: 17.7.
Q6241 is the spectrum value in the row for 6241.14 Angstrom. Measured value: 17.1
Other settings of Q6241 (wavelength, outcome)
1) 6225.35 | 17.6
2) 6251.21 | 16.8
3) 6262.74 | 17.5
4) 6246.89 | 16.8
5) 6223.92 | 17.8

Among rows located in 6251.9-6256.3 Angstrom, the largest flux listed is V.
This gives 17.5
